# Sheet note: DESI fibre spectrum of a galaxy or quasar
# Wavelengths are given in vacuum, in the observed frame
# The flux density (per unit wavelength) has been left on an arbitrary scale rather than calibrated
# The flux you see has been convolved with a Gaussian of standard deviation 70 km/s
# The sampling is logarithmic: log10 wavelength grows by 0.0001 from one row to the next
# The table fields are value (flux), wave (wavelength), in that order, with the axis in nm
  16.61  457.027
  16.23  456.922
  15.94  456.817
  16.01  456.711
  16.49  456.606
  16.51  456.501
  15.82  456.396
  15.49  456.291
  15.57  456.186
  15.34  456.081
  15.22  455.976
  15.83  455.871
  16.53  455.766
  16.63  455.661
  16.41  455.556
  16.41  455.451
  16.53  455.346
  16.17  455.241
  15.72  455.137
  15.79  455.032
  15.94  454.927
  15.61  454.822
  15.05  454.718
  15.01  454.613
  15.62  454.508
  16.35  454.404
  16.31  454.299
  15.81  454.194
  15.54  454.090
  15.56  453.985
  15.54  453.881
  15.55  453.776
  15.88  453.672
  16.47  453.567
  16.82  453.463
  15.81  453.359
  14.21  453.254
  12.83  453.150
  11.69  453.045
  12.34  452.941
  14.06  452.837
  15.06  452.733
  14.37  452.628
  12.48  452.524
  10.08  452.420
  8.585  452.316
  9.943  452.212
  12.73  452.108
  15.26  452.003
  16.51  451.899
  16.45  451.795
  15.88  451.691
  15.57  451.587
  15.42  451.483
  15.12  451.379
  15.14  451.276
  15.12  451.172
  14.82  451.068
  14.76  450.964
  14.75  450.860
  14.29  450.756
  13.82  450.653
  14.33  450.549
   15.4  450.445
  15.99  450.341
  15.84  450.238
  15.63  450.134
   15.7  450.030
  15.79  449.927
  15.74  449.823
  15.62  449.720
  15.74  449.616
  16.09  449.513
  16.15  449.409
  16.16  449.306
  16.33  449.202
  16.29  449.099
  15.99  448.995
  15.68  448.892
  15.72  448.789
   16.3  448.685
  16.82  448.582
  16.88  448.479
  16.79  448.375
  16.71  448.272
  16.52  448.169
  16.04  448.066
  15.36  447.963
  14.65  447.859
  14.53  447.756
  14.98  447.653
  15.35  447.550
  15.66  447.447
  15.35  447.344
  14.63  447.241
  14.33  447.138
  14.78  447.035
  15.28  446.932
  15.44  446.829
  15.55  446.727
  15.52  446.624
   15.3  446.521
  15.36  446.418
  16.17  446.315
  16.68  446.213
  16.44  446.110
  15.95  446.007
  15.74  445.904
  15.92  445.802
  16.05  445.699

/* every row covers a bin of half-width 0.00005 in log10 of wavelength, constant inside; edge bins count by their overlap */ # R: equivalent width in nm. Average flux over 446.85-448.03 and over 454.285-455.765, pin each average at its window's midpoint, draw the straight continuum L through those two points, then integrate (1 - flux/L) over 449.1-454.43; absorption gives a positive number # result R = 0.239 nm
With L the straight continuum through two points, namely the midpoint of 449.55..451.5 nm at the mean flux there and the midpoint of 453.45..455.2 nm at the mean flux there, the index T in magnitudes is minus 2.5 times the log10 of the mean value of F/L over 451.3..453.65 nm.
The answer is 0.109 mag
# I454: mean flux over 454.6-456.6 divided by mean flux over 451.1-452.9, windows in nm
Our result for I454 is 1.1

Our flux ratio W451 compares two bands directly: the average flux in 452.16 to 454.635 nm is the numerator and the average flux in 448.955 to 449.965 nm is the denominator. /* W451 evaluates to 0.89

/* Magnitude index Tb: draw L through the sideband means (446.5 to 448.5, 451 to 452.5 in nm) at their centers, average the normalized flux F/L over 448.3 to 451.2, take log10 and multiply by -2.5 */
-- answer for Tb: -0.069 mag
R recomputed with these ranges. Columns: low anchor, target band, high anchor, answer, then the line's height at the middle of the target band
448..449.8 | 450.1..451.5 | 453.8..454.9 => 0.088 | 16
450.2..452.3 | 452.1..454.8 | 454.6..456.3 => 0.192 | 15.3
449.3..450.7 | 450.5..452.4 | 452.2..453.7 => 0.031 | 14.5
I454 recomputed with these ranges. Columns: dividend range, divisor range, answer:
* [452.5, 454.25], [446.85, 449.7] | 0.94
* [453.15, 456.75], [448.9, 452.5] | 1.06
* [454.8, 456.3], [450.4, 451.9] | 1.06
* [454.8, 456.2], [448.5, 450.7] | 1.01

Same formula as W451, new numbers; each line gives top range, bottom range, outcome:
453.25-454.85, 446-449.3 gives 1.00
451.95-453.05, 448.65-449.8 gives 0.78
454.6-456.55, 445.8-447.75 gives 1.03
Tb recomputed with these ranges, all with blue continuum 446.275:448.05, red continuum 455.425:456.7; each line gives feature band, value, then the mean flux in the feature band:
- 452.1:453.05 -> 0.28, 12.1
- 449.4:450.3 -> -0.02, 15.8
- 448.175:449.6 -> -0.06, 16.3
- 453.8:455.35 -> 0.01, 15.7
